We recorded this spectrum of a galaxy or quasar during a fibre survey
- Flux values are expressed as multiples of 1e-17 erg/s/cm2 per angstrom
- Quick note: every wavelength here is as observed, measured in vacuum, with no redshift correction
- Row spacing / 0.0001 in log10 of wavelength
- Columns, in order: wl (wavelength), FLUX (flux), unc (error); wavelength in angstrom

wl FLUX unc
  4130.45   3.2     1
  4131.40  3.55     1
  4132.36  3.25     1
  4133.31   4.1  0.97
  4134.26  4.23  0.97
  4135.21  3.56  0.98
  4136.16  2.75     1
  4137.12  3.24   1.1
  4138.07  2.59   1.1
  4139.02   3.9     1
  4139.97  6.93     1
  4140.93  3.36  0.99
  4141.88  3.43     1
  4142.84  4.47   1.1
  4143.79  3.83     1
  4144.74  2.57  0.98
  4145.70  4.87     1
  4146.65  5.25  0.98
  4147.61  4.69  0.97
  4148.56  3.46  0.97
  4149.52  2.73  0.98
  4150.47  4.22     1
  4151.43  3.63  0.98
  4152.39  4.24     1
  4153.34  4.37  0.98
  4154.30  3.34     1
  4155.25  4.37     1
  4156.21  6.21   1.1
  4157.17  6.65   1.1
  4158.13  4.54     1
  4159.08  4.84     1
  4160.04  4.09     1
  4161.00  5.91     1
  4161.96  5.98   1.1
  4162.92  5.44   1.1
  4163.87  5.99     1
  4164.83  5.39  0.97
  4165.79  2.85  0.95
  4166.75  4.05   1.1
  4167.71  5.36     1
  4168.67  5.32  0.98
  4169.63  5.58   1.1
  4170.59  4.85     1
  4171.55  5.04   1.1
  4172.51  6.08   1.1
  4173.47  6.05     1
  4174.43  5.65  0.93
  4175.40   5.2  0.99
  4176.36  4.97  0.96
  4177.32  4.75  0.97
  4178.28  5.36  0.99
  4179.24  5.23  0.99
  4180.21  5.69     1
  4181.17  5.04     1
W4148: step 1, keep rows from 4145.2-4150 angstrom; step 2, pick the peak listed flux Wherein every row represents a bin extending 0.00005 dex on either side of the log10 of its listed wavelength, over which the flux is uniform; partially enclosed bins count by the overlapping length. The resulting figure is 5.25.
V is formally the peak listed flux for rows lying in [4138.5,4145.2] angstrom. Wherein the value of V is 6.93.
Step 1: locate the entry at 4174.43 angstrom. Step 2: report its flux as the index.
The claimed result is 5.65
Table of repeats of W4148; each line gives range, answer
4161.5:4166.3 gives 5.99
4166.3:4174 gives 6.08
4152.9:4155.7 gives 4.37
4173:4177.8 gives 6.05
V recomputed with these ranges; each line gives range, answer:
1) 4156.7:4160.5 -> 6.65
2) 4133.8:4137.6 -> 4.23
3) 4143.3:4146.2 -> 4.87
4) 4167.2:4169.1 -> 5.36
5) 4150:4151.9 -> 4.22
